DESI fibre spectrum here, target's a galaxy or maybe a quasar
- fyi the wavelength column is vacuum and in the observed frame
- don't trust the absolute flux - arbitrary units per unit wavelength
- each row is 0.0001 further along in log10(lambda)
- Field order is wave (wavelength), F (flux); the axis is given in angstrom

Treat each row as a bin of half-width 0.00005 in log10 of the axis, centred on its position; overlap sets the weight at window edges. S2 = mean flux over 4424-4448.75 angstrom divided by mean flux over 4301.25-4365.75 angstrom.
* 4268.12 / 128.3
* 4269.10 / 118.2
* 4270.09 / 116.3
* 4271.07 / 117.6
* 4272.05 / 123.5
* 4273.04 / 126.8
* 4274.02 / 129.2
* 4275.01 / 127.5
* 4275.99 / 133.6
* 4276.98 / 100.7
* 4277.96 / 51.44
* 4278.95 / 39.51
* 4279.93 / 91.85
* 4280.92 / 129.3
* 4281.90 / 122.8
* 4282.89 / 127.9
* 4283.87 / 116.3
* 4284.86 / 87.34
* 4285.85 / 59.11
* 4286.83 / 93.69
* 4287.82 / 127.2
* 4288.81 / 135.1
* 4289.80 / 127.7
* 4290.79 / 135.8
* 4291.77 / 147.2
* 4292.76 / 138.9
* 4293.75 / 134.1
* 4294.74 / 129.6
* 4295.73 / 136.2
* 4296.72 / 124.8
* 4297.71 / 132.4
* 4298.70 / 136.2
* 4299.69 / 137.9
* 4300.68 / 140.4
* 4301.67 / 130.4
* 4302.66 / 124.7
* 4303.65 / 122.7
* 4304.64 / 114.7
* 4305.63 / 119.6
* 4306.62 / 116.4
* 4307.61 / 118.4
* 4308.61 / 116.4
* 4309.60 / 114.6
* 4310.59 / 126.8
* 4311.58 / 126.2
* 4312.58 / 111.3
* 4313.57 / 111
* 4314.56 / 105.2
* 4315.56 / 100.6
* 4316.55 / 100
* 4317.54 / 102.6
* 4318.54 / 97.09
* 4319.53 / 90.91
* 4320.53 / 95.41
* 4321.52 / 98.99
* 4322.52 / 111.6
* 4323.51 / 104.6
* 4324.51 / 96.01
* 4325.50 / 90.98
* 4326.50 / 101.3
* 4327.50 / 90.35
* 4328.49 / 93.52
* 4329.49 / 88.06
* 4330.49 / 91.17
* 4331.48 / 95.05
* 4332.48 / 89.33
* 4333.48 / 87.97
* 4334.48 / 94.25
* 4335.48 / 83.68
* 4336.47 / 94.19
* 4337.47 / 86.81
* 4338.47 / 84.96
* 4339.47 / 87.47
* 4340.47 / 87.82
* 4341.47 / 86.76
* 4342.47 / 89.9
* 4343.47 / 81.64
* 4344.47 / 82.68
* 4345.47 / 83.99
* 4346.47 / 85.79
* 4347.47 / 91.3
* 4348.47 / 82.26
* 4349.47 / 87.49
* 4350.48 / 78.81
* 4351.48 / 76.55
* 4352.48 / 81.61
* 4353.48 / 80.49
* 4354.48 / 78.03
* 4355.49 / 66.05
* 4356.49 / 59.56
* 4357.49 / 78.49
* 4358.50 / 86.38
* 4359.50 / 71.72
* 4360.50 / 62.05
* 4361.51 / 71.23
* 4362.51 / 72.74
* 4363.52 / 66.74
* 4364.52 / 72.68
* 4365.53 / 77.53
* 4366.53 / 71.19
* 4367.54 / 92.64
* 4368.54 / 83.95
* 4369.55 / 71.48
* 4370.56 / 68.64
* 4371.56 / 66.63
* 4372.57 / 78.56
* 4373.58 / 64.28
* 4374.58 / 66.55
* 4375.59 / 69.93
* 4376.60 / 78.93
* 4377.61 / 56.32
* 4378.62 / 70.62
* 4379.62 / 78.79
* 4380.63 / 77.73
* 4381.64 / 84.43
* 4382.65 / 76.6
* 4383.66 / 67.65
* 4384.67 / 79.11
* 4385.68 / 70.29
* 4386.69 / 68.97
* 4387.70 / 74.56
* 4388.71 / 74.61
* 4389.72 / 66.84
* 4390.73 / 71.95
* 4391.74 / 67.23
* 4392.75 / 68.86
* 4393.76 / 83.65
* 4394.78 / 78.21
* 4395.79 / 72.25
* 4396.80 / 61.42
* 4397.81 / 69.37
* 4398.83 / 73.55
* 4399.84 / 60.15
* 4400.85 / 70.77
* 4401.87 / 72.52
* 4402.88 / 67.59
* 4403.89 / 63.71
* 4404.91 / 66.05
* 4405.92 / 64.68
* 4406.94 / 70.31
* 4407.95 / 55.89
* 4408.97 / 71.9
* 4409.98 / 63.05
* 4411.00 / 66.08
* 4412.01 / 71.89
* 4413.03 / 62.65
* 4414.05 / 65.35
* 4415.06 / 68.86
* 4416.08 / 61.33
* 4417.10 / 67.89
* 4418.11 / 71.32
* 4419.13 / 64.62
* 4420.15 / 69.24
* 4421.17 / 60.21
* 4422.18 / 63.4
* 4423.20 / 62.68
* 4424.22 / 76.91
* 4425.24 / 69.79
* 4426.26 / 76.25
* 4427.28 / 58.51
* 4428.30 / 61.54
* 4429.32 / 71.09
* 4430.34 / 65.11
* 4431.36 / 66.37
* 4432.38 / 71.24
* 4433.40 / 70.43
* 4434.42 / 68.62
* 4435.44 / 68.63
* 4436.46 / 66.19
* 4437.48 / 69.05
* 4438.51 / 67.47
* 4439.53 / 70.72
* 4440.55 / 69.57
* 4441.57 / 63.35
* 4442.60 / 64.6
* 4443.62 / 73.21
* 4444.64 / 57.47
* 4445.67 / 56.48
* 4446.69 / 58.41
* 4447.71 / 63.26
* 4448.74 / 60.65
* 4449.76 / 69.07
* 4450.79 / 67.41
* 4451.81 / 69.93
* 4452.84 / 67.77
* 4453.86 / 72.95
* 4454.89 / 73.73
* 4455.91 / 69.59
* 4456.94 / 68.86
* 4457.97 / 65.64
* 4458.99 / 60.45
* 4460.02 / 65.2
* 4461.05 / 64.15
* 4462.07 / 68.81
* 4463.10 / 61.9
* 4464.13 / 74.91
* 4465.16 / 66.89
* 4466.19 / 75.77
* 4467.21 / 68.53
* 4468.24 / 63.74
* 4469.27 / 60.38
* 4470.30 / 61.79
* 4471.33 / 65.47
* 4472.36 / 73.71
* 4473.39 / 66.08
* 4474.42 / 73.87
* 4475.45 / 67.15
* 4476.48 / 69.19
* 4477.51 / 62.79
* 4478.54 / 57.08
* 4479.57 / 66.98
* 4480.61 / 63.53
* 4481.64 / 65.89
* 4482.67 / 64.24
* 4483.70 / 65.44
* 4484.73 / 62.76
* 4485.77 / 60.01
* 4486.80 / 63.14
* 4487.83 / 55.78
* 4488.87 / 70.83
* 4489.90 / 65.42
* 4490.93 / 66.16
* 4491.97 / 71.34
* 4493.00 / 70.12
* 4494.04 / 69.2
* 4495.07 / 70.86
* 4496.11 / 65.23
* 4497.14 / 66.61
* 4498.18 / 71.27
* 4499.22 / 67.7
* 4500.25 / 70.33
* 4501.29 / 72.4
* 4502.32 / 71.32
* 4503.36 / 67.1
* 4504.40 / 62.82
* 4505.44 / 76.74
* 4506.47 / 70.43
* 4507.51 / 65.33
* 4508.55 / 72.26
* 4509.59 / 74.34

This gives 0.7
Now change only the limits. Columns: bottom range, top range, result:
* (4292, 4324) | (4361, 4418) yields 0.60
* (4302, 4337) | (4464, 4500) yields 0.64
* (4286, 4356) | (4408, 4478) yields 0.64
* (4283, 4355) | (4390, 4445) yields 0.65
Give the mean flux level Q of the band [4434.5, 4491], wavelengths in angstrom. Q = 66.1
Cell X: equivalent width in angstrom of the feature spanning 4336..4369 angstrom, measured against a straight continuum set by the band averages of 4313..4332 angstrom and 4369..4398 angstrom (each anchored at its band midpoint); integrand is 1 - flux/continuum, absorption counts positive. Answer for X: 2.1 angstrom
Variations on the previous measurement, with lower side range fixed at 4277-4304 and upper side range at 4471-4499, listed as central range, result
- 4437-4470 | 3.5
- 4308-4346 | 3.9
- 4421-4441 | 3.1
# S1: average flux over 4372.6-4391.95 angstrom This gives 72.1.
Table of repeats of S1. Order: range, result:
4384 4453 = 67.7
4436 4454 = 65.8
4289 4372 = 98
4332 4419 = 74.5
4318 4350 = 91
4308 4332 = 103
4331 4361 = 82.8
